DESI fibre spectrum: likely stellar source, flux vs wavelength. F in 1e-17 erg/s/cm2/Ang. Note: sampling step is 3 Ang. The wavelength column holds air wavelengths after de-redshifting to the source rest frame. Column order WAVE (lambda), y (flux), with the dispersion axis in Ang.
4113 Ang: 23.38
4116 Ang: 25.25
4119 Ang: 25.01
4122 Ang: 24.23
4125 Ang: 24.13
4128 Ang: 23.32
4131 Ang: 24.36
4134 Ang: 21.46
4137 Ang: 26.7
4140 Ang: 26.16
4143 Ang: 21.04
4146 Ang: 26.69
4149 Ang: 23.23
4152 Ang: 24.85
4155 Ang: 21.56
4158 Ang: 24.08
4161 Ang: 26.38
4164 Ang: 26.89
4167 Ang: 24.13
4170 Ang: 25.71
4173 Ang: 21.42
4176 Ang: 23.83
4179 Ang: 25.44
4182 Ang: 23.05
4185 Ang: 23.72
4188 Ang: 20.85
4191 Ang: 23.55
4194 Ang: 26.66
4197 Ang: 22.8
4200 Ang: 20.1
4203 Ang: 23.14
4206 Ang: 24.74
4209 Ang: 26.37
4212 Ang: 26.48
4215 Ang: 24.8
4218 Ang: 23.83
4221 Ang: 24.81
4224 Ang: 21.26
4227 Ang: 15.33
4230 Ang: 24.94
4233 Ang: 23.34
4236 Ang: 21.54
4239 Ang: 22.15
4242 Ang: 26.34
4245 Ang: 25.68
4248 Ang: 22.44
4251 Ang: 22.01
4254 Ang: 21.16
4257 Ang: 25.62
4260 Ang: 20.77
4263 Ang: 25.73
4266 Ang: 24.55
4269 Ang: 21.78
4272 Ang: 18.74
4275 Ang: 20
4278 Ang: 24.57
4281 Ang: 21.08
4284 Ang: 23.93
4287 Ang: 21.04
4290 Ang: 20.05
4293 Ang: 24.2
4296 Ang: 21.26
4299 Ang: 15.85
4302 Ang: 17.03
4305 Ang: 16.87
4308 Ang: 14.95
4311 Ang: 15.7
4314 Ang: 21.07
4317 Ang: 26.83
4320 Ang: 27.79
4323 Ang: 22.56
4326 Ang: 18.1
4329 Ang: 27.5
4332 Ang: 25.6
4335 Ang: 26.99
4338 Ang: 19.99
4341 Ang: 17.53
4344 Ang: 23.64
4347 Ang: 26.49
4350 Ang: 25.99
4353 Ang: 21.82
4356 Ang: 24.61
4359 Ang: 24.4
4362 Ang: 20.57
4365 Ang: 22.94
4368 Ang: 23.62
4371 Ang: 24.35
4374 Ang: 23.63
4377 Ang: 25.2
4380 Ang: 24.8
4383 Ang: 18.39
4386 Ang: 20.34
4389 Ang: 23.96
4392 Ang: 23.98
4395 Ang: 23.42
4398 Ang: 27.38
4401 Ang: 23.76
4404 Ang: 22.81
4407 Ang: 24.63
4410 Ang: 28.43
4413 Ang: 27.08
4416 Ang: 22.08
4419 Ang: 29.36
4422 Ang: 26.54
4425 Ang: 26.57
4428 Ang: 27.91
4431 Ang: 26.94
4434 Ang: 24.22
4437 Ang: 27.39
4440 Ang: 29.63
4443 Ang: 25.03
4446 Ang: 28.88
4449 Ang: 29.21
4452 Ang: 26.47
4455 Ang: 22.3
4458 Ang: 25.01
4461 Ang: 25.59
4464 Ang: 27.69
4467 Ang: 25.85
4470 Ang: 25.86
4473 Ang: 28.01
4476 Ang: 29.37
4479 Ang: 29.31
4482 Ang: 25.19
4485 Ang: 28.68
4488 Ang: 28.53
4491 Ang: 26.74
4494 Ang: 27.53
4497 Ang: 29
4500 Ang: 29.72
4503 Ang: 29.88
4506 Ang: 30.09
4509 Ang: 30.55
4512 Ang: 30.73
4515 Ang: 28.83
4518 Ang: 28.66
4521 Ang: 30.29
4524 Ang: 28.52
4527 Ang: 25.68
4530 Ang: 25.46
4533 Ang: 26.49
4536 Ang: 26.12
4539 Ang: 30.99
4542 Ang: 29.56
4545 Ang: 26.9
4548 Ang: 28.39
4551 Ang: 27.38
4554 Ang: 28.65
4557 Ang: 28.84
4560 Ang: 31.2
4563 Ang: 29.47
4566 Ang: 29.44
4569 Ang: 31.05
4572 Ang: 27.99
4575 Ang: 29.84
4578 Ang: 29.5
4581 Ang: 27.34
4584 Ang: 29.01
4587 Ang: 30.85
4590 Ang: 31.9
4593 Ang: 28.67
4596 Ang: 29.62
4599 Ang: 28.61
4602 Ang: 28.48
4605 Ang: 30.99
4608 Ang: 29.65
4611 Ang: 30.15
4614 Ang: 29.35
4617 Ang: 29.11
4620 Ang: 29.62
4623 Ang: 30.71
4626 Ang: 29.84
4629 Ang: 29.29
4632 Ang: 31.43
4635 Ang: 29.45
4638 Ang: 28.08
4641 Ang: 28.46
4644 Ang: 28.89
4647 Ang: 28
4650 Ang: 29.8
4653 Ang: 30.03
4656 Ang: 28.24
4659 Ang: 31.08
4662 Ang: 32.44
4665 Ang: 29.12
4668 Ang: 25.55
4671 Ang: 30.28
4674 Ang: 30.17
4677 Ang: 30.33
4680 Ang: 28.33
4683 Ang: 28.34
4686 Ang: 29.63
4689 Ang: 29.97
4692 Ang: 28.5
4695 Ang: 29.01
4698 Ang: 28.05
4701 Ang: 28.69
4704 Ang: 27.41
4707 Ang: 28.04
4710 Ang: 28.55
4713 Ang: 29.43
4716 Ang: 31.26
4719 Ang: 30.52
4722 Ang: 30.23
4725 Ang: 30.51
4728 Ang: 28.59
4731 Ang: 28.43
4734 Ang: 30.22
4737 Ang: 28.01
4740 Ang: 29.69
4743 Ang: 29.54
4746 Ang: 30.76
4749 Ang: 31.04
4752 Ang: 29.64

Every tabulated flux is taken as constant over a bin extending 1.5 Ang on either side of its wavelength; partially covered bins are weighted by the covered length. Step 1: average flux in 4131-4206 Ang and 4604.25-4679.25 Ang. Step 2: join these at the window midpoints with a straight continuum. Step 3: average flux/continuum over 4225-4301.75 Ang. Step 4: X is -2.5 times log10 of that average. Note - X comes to 0.14 mag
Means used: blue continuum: 23.9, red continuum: 29.6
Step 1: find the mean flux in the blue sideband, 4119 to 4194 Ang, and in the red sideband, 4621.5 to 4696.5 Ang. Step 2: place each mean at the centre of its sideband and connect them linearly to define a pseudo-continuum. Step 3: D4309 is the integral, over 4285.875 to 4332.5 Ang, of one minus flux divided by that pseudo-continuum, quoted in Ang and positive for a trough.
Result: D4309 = 8.7 Ang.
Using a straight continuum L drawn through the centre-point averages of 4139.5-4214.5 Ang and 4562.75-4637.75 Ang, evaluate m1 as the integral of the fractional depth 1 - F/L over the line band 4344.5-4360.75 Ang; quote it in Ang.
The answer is 1.1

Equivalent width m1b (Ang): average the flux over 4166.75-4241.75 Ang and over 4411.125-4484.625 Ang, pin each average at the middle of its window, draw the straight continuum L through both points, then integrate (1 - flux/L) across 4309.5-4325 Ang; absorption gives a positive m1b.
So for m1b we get 1.4 Ang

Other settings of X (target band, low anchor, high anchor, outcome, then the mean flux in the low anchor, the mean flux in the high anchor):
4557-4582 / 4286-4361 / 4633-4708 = -0.097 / 21.9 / 29.1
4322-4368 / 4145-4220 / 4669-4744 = 0.109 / 24.2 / 29.2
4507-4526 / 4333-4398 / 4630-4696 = -0.123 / 23.3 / 29.3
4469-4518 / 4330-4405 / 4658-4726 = -0.116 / 23.5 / 29.3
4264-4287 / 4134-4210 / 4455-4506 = 0.143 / 24.1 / 27.5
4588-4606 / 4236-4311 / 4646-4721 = -0.080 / 21.5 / 29.2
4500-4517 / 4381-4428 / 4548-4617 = -0.095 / 24.7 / 29.4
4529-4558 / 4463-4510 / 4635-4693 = 0.025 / 28.2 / 29.2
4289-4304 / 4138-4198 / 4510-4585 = 0.294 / 24.1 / 28.7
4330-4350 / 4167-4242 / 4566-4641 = 0.081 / 23.4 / 29.6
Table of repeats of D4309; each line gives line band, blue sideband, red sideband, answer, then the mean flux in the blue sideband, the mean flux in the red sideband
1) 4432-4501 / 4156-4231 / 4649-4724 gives -0.83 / 23.7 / 29.3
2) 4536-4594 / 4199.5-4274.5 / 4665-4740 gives -4.05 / 23.1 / 29.1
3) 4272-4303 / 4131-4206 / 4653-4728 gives 5.28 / 23.9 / 29.3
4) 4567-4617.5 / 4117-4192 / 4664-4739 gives -2.61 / 24.1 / 29.1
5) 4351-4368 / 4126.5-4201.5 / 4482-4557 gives 2.17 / 23.9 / 28.4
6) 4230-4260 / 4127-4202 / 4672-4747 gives 1.70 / 23.9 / 29.3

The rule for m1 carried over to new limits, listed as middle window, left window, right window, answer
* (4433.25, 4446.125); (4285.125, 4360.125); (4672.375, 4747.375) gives -1.52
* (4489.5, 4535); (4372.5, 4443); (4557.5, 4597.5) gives -0.98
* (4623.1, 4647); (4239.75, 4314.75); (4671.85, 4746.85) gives -1.23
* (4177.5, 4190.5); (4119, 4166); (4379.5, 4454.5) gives 0.66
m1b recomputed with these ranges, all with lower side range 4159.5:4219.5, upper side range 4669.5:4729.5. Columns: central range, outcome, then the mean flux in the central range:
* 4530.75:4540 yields 0.1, 27.5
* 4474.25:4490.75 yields -0.6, 28.1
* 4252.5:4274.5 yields 2.1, 22.5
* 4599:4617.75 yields -0.8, 29.6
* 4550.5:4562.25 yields -0.6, 29.2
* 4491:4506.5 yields -0.9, 28.9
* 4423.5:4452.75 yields -0.6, 27.2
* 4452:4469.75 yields 1.0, 25.4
